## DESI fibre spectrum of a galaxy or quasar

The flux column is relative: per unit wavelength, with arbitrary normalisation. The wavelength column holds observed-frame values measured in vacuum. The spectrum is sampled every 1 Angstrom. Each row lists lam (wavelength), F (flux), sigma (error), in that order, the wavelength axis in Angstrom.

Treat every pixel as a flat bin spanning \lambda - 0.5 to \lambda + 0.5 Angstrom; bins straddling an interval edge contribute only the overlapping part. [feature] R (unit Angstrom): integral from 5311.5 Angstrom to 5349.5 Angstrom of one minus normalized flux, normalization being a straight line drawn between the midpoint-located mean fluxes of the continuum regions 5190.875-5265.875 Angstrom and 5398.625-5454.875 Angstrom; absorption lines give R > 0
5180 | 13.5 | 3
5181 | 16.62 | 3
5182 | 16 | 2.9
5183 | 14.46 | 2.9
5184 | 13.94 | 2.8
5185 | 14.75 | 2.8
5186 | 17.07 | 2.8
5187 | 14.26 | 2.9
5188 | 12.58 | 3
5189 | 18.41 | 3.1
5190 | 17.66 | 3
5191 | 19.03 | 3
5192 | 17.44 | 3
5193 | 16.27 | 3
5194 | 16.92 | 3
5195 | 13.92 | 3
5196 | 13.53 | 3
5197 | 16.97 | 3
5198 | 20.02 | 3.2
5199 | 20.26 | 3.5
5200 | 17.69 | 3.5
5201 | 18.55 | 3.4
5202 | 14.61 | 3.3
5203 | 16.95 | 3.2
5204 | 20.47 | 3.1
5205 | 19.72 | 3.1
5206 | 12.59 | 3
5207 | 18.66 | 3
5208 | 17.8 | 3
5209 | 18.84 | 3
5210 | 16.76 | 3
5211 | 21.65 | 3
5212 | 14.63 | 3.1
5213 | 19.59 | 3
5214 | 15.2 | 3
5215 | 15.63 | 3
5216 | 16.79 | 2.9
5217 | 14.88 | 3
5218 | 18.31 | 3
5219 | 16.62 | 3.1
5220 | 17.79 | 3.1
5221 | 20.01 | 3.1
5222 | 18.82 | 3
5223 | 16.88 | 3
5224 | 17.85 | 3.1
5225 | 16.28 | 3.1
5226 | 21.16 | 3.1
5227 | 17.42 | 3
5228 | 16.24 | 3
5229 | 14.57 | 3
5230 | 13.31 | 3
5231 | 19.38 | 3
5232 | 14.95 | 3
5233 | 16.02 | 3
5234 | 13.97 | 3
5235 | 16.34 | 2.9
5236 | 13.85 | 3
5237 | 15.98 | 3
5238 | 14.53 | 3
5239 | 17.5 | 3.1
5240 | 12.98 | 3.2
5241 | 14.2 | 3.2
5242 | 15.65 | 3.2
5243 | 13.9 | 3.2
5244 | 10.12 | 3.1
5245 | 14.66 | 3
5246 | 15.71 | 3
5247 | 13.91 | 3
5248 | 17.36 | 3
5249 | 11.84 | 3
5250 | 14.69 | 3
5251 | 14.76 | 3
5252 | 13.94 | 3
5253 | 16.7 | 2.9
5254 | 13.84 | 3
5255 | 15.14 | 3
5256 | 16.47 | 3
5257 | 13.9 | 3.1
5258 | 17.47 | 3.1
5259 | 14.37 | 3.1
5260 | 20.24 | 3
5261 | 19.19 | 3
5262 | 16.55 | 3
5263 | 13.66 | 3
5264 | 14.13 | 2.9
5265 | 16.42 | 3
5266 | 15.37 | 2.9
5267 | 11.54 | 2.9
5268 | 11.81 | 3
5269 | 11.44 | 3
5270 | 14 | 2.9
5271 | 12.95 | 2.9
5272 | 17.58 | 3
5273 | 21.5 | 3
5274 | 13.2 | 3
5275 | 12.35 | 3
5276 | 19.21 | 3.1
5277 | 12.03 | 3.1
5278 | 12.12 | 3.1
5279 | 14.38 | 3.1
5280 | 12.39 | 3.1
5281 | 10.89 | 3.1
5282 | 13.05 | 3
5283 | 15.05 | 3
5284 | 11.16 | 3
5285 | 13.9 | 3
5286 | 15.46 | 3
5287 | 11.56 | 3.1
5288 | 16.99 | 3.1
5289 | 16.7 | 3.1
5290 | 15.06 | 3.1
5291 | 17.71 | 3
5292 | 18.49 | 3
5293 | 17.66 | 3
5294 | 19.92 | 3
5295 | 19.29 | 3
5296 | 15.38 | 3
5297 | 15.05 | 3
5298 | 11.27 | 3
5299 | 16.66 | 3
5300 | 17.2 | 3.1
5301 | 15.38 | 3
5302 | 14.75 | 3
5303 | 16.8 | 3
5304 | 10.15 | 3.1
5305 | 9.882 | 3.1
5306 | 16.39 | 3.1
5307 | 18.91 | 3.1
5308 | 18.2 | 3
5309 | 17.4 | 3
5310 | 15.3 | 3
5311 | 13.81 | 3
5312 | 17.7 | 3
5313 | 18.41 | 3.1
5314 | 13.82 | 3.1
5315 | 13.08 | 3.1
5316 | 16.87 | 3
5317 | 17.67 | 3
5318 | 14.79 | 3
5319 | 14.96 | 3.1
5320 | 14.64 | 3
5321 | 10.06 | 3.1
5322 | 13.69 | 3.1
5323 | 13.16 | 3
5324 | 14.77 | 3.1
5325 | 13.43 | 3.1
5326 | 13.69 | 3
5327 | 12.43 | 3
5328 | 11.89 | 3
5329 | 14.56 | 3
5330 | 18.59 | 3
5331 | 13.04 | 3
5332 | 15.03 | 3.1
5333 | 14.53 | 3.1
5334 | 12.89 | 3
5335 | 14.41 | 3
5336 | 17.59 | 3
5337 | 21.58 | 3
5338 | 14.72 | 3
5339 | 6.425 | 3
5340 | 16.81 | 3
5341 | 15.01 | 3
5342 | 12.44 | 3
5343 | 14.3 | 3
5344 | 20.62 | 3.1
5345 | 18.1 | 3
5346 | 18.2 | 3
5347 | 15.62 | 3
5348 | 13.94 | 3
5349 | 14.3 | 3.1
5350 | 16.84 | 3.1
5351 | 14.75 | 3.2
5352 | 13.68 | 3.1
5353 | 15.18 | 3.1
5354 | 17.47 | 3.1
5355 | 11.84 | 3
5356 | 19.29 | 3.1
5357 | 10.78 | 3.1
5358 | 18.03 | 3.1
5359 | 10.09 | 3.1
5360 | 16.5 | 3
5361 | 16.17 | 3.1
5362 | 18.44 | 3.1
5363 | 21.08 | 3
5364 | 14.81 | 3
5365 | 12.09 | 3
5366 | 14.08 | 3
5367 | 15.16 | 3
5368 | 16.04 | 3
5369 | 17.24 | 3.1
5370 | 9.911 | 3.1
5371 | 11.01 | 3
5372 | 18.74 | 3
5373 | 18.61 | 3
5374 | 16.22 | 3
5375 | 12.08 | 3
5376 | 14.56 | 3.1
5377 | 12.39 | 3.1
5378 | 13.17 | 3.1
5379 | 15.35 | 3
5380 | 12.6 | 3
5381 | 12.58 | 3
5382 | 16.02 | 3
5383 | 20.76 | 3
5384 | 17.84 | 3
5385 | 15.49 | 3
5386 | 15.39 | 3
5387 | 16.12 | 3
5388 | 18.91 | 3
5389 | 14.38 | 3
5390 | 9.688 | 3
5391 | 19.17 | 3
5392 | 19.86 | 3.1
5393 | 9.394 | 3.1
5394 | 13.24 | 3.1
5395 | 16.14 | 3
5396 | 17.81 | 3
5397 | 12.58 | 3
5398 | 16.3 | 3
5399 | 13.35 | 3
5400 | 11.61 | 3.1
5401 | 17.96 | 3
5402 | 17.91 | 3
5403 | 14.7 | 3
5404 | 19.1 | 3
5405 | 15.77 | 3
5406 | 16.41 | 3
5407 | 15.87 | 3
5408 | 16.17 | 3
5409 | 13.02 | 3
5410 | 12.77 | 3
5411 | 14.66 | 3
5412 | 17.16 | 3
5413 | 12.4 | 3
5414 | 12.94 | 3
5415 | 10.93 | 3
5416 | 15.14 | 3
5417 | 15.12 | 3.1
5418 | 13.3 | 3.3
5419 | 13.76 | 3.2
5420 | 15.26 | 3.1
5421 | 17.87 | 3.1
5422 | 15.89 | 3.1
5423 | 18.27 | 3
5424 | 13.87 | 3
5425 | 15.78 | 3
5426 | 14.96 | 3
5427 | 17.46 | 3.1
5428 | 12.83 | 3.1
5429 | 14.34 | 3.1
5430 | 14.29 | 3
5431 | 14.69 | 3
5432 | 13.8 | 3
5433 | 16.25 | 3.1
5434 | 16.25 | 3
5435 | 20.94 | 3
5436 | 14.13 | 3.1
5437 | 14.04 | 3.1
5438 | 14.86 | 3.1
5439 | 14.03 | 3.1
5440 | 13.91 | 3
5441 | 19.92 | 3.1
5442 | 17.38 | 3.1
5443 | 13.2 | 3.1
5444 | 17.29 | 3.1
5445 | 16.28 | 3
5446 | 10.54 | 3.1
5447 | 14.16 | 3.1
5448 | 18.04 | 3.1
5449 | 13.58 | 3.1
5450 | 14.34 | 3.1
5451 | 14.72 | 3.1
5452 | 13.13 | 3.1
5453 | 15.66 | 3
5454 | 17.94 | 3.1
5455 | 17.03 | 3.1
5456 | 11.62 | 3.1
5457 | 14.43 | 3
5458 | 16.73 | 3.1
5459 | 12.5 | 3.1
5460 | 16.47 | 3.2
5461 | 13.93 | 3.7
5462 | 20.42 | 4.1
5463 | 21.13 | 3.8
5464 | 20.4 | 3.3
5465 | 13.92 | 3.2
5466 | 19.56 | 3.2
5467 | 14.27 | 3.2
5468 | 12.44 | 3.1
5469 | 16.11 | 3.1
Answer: 1.9 Angstrom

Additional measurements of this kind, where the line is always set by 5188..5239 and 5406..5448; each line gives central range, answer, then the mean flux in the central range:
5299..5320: 0.72 Angstrom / 15.6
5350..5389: 0.76 Angstrom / 15.3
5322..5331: 1.12 Angstrom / 14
